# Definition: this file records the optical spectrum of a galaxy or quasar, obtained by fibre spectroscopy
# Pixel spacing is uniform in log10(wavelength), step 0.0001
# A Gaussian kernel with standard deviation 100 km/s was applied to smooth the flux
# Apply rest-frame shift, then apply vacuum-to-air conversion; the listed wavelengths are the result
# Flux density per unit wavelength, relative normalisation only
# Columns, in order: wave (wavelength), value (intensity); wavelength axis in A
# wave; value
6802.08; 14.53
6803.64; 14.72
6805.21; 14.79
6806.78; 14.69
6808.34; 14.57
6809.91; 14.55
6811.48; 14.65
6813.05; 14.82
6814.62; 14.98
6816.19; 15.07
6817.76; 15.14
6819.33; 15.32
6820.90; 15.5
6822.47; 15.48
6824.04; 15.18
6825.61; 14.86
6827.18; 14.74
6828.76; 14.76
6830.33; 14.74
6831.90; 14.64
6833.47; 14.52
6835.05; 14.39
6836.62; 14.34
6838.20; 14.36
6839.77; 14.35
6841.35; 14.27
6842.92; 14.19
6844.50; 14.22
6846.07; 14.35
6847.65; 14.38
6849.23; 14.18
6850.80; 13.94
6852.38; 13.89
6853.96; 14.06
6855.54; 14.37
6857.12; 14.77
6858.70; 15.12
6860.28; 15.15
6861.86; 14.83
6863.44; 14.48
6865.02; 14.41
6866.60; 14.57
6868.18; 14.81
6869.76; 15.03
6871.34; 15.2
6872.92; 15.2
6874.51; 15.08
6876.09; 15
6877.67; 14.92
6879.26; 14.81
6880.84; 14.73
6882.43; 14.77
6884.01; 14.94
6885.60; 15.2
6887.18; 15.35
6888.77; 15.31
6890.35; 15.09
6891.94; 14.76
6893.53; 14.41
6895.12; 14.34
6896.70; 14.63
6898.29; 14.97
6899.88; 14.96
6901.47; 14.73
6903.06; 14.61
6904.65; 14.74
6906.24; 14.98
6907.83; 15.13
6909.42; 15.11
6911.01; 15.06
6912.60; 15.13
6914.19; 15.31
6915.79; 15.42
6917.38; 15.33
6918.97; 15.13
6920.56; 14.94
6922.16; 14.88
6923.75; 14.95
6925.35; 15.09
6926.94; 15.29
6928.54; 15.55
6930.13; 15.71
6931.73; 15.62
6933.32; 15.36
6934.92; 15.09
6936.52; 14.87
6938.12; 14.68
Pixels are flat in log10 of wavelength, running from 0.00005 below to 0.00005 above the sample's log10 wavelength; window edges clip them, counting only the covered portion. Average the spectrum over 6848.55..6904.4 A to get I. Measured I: 14.8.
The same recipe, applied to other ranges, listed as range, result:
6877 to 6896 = 14.9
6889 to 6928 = 15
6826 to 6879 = 14.6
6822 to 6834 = 14.9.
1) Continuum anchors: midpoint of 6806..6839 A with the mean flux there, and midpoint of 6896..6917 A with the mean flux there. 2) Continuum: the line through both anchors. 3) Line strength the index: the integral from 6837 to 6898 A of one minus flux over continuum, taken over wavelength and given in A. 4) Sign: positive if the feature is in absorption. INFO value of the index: 1.0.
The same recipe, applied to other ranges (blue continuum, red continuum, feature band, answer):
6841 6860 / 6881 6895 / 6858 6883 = -0.4 A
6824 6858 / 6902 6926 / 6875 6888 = -0.2 A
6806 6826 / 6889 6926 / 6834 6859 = 1.1 A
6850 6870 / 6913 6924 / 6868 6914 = -0.2 A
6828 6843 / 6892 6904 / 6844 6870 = 0.1 A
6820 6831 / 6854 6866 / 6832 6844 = 0.4 A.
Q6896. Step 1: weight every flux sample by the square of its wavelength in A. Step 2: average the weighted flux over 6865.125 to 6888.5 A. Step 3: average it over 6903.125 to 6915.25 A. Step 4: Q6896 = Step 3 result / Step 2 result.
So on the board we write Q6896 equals 1.01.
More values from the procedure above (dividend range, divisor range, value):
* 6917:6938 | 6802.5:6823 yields 1.05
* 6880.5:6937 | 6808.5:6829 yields 1.03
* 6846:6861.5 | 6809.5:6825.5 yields 0.97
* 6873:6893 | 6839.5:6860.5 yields 1.05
